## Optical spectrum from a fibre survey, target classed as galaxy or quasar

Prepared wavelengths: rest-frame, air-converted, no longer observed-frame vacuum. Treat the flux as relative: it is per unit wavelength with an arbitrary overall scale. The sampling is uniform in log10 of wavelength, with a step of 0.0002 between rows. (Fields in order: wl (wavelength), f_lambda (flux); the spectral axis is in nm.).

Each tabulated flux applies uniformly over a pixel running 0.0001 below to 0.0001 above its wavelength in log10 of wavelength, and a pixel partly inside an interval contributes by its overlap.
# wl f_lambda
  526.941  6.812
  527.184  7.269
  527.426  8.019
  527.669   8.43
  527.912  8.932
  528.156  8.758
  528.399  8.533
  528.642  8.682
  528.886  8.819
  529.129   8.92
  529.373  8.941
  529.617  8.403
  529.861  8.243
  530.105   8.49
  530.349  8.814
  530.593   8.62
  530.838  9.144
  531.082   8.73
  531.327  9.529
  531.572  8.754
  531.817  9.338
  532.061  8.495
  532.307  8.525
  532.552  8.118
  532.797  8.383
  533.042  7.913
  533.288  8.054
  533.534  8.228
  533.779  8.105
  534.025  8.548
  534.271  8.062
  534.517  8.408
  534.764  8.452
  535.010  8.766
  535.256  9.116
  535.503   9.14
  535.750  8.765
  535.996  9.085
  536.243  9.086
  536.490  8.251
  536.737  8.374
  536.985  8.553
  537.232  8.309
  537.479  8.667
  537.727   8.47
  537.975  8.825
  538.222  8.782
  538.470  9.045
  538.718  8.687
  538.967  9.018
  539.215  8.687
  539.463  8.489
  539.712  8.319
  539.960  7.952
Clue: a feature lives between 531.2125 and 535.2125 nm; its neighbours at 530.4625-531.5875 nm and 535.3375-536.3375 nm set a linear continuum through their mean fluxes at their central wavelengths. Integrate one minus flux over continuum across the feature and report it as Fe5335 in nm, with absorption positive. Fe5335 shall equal 0.224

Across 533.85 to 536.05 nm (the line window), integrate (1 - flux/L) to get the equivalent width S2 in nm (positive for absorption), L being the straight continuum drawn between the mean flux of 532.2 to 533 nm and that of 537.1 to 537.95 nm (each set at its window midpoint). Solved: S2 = -0.07 nm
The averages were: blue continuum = 8.3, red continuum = 8.52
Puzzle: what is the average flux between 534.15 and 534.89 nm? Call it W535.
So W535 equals 8.31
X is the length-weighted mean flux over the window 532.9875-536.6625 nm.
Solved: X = 8.54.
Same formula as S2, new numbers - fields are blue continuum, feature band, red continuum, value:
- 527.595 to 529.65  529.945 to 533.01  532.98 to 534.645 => -0.10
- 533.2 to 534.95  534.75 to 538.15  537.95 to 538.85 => -0.05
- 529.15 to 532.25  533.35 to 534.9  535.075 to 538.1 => 0.08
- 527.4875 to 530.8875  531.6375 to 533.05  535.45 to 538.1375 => 0.03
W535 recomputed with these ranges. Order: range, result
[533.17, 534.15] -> 8.24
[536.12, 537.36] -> 8.52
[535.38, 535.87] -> 8.95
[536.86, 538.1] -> 8.57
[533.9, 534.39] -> 8.3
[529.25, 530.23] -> 8.52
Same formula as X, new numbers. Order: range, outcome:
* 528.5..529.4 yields 8.83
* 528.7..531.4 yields 8.77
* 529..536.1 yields 8.62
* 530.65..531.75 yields 9.02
